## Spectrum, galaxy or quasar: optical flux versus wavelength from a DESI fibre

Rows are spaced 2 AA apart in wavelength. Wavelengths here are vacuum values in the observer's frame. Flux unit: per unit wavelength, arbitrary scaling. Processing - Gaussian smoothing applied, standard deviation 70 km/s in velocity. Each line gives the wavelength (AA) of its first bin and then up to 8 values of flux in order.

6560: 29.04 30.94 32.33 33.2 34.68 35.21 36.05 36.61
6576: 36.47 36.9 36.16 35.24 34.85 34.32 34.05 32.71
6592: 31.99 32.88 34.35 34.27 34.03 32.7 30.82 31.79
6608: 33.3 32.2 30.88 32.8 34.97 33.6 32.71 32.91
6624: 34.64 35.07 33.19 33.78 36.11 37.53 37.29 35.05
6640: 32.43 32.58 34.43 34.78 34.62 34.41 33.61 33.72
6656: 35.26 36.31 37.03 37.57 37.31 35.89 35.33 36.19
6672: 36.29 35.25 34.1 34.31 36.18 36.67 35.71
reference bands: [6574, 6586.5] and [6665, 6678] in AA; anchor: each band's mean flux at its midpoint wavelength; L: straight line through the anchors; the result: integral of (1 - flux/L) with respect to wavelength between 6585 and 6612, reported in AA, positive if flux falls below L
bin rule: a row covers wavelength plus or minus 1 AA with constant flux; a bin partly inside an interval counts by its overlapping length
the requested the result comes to 2.1 AA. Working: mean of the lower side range 35.8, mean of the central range 33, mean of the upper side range 35.4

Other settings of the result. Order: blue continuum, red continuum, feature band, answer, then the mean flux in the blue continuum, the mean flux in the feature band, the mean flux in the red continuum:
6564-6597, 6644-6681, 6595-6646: 1.9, 34.7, 33.8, 35.4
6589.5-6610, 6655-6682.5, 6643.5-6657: 0.3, 32.9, 34.4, 36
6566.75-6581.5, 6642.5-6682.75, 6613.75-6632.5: 0.9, 35.9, 34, 35.4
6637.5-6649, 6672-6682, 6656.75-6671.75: -0.7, 33.9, 36.5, 35.3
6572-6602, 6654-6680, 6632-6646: 0.2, 34.6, 35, 35.8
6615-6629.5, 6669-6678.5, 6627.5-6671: -0.8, 33.9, 35.2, 35.3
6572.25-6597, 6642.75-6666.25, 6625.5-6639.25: -0.1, 34.8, 35.4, 35.4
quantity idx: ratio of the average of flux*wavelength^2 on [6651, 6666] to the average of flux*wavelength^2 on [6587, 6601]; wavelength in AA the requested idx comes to 1.1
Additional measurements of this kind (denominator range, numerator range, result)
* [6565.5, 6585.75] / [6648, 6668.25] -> 1.03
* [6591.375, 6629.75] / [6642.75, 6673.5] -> 1.09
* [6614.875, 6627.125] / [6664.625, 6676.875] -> 1.06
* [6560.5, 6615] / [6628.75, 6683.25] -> 1.07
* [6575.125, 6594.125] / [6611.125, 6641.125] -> 1.00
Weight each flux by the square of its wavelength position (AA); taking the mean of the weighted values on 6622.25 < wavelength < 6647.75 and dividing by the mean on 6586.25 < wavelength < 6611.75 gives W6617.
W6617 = 1.1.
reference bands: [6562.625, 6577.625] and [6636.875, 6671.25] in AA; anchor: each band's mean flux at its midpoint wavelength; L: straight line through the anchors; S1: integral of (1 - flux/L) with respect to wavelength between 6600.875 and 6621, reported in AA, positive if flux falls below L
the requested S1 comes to 1.39 AA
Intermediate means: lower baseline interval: 34.9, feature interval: 32.6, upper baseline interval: 35.1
